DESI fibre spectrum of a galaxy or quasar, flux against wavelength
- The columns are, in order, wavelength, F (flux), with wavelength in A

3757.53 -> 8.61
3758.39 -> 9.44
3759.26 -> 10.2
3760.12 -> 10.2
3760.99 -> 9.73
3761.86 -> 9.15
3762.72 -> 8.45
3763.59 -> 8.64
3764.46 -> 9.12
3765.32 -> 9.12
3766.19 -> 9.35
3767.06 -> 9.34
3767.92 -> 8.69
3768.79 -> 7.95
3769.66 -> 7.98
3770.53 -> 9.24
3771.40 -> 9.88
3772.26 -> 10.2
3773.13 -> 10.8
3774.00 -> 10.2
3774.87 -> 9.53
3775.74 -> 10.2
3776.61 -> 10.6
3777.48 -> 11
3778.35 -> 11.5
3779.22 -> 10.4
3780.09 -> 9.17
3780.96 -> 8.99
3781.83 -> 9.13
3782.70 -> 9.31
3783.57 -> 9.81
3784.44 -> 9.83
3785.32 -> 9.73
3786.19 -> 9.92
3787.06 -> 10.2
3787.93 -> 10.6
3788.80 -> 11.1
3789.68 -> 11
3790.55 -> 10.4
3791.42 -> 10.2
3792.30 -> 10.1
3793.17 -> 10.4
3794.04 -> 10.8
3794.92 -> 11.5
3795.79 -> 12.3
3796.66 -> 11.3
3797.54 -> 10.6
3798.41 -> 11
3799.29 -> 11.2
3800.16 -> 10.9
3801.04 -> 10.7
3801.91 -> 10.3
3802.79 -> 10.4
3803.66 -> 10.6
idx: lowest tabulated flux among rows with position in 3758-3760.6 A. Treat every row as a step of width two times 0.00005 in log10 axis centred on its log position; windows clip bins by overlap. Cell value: 9.44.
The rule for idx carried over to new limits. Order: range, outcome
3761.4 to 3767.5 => 8.45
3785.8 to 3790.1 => 9.92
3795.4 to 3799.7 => 10.6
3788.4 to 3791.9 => 10.2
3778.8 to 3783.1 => 8.99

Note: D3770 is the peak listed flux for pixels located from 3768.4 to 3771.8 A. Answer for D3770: 9.88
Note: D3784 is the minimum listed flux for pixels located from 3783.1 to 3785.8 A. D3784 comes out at 9.73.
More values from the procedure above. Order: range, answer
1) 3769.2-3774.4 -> 7.98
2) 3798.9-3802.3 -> 10.3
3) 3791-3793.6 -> 10.1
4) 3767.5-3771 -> 7.95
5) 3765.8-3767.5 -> 9.34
